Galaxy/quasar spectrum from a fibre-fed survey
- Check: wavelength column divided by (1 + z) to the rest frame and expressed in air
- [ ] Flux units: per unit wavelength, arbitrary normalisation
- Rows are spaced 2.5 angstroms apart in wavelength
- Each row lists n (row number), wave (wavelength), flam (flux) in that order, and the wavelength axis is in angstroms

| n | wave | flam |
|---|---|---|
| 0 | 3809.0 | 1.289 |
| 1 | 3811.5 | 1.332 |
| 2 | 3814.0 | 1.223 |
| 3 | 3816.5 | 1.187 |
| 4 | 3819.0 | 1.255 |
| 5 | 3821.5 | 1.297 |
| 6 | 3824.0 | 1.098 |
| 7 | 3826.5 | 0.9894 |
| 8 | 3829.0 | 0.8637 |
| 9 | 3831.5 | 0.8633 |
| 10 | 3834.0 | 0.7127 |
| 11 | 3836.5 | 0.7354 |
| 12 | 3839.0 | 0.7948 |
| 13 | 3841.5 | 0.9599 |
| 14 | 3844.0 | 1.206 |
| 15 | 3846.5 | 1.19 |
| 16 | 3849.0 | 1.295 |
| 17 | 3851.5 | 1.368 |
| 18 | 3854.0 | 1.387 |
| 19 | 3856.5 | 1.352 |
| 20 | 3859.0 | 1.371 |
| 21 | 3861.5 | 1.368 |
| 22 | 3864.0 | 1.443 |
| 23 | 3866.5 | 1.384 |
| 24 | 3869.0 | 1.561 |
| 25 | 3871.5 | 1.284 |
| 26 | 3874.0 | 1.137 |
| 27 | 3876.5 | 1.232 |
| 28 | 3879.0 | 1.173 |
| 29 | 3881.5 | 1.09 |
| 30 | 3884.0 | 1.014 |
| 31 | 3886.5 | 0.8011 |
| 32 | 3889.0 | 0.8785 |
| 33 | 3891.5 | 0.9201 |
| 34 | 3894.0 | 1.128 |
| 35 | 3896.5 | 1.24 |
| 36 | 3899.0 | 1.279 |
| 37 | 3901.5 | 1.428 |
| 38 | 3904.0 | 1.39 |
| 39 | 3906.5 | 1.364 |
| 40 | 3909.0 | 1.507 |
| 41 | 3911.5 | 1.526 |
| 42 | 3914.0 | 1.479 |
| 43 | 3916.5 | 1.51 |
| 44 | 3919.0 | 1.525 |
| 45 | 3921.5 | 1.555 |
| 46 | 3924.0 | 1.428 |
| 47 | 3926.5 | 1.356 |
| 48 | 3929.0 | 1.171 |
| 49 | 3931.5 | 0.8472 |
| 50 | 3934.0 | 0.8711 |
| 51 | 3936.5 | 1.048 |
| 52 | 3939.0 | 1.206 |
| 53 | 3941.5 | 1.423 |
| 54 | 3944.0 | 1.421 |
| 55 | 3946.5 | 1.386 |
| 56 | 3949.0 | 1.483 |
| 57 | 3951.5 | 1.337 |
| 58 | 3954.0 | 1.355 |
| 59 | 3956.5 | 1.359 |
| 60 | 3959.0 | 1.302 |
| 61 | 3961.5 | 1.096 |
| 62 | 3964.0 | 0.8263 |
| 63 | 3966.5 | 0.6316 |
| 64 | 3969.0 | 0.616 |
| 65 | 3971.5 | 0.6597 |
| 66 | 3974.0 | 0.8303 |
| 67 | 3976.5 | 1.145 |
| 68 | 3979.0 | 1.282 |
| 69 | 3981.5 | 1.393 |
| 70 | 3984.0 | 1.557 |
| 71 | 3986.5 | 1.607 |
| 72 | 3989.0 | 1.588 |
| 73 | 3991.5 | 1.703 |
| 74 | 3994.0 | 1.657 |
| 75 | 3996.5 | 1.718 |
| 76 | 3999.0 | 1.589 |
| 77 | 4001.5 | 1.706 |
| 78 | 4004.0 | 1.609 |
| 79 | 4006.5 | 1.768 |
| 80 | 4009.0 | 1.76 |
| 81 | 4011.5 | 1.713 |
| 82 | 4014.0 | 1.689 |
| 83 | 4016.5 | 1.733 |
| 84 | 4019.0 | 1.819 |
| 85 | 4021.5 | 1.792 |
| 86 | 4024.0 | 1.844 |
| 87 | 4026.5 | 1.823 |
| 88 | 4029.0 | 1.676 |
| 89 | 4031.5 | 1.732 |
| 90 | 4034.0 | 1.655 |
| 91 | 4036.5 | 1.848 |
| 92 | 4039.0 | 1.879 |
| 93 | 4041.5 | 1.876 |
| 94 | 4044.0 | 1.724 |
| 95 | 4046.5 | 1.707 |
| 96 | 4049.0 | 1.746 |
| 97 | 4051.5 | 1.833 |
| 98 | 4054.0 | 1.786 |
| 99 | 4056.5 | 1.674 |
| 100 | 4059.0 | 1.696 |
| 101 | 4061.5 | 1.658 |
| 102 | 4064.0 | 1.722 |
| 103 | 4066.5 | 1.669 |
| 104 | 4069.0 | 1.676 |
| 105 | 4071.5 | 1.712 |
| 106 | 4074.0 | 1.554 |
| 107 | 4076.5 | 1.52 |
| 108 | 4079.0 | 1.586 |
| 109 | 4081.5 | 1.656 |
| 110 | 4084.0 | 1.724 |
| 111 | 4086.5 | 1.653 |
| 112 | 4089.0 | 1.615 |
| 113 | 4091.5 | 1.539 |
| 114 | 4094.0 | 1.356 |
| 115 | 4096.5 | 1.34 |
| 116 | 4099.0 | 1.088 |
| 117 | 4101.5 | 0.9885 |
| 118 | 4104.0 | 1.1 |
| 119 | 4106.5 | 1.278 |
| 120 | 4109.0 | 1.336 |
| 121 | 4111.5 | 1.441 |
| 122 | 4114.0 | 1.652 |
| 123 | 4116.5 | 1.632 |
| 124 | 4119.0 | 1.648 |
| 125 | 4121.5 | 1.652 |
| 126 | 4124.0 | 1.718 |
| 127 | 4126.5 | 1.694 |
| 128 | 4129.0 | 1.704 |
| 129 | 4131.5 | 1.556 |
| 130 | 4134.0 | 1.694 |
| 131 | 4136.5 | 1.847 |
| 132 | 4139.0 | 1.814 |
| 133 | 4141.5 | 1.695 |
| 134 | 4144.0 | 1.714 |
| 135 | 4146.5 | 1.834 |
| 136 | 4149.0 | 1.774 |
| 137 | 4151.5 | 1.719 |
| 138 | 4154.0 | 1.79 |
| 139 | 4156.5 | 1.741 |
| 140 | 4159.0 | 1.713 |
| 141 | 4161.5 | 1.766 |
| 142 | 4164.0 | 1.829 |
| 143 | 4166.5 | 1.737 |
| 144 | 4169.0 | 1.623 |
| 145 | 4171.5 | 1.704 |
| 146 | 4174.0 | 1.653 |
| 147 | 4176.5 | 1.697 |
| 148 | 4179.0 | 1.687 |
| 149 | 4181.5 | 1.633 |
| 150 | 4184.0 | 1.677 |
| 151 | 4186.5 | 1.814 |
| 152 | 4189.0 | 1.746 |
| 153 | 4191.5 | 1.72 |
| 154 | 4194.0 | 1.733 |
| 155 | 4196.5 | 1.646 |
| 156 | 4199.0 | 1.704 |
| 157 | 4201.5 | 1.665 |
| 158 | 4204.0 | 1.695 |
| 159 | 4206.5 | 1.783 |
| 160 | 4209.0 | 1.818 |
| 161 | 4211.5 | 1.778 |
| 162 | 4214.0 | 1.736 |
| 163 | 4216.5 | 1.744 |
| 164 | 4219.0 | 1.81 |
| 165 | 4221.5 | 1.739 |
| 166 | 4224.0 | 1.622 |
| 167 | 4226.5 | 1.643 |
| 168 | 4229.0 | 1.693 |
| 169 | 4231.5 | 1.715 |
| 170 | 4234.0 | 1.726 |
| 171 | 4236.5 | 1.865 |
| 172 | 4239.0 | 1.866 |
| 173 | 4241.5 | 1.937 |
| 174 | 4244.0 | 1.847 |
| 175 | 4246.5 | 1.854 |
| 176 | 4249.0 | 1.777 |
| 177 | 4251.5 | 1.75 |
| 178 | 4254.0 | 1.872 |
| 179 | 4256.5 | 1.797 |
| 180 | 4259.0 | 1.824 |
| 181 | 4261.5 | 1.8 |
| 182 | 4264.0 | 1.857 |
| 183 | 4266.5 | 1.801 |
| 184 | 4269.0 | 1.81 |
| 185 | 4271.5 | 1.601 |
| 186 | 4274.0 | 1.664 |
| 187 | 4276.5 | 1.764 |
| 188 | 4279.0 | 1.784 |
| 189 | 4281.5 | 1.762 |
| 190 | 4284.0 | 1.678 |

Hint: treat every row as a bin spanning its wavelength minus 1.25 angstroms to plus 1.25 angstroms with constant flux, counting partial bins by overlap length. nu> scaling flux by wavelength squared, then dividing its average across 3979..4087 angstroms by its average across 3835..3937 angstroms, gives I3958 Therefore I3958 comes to 1.5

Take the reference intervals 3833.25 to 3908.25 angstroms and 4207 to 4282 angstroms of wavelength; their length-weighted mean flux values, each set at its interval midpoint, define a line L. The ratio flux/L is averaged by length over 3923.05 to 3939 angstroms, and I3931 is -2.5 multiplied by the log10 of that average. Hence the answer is 0.15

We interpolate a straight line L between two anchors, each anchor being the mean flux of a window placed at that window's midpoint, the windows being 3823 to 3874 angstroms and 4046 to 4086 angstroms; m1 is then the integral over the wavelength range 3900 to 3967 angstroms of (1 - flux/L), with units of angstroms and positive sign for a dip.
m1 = 3.0 angstroms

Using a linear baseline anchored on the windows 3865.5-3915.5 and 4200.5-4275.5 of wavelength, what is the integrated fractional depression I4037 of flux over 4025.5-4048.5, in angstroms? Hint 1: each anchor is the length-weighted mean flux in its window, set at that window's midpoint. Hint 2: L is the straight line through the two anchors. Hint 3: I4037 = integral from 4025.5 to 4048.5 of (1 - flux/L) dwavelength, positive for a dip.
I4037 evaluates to -4.76 angstroms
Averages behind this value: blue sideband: 1.24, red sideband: 1.77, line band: 1.77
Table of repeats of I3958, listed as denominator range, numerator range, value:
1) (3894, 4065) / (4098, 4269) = 1.27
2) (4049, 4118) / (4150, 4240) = 1.19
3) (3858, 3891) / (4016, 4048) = 1.60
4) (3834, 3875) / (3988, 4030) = 1.52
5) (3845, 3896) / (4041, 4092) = 1.52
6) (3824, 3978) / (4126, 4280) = 1.72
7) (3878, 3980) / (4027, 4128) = 1.45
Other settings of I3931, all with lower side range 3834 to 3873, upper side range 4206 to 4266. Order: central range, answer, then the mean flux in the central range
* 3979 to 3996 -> -0.10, 1.57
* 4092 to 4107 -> 0.30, 1.2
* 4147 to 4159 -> -0.06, 1.76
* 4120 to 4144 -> -0.05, 1.71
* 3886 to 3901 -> 0.20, 1.07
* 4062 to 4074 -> -0.09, 1.68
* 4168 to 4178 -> 0.01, 1.67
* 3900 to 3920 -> -0.12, 1.46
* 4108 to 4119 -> 0.05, 1.53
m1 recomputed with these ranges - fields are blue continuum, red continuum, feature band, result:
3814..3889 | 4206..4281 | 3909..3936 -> -1.4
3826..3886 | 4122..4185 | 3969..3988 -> 2.9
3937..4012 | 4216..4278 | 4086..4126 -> 3.0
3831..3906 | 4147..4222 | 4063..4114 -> 2.5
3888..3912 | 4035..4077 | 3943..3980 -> 8.4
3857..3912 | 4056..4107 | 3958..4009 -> 2.3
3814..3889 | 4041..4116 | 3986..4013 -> -4.9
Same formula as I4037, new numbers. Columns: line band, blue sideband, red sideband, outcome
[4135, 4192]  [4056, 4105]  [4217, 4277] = -3.0 angstroms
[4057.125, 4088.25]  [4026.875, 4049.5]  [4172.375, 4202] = 1.7 angstroms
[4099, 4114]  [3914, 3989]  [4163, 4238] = 2.8 angstroms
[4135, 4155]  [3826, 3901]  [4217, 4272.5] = -2.0 angstroms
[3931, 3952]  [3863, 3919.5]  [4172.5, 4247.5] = 1.7 angstroms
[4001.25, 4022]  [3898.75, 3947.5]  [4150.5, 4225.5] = -3.7 angstroms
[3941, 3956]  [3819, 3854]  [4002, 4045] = 0.8 angstroms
